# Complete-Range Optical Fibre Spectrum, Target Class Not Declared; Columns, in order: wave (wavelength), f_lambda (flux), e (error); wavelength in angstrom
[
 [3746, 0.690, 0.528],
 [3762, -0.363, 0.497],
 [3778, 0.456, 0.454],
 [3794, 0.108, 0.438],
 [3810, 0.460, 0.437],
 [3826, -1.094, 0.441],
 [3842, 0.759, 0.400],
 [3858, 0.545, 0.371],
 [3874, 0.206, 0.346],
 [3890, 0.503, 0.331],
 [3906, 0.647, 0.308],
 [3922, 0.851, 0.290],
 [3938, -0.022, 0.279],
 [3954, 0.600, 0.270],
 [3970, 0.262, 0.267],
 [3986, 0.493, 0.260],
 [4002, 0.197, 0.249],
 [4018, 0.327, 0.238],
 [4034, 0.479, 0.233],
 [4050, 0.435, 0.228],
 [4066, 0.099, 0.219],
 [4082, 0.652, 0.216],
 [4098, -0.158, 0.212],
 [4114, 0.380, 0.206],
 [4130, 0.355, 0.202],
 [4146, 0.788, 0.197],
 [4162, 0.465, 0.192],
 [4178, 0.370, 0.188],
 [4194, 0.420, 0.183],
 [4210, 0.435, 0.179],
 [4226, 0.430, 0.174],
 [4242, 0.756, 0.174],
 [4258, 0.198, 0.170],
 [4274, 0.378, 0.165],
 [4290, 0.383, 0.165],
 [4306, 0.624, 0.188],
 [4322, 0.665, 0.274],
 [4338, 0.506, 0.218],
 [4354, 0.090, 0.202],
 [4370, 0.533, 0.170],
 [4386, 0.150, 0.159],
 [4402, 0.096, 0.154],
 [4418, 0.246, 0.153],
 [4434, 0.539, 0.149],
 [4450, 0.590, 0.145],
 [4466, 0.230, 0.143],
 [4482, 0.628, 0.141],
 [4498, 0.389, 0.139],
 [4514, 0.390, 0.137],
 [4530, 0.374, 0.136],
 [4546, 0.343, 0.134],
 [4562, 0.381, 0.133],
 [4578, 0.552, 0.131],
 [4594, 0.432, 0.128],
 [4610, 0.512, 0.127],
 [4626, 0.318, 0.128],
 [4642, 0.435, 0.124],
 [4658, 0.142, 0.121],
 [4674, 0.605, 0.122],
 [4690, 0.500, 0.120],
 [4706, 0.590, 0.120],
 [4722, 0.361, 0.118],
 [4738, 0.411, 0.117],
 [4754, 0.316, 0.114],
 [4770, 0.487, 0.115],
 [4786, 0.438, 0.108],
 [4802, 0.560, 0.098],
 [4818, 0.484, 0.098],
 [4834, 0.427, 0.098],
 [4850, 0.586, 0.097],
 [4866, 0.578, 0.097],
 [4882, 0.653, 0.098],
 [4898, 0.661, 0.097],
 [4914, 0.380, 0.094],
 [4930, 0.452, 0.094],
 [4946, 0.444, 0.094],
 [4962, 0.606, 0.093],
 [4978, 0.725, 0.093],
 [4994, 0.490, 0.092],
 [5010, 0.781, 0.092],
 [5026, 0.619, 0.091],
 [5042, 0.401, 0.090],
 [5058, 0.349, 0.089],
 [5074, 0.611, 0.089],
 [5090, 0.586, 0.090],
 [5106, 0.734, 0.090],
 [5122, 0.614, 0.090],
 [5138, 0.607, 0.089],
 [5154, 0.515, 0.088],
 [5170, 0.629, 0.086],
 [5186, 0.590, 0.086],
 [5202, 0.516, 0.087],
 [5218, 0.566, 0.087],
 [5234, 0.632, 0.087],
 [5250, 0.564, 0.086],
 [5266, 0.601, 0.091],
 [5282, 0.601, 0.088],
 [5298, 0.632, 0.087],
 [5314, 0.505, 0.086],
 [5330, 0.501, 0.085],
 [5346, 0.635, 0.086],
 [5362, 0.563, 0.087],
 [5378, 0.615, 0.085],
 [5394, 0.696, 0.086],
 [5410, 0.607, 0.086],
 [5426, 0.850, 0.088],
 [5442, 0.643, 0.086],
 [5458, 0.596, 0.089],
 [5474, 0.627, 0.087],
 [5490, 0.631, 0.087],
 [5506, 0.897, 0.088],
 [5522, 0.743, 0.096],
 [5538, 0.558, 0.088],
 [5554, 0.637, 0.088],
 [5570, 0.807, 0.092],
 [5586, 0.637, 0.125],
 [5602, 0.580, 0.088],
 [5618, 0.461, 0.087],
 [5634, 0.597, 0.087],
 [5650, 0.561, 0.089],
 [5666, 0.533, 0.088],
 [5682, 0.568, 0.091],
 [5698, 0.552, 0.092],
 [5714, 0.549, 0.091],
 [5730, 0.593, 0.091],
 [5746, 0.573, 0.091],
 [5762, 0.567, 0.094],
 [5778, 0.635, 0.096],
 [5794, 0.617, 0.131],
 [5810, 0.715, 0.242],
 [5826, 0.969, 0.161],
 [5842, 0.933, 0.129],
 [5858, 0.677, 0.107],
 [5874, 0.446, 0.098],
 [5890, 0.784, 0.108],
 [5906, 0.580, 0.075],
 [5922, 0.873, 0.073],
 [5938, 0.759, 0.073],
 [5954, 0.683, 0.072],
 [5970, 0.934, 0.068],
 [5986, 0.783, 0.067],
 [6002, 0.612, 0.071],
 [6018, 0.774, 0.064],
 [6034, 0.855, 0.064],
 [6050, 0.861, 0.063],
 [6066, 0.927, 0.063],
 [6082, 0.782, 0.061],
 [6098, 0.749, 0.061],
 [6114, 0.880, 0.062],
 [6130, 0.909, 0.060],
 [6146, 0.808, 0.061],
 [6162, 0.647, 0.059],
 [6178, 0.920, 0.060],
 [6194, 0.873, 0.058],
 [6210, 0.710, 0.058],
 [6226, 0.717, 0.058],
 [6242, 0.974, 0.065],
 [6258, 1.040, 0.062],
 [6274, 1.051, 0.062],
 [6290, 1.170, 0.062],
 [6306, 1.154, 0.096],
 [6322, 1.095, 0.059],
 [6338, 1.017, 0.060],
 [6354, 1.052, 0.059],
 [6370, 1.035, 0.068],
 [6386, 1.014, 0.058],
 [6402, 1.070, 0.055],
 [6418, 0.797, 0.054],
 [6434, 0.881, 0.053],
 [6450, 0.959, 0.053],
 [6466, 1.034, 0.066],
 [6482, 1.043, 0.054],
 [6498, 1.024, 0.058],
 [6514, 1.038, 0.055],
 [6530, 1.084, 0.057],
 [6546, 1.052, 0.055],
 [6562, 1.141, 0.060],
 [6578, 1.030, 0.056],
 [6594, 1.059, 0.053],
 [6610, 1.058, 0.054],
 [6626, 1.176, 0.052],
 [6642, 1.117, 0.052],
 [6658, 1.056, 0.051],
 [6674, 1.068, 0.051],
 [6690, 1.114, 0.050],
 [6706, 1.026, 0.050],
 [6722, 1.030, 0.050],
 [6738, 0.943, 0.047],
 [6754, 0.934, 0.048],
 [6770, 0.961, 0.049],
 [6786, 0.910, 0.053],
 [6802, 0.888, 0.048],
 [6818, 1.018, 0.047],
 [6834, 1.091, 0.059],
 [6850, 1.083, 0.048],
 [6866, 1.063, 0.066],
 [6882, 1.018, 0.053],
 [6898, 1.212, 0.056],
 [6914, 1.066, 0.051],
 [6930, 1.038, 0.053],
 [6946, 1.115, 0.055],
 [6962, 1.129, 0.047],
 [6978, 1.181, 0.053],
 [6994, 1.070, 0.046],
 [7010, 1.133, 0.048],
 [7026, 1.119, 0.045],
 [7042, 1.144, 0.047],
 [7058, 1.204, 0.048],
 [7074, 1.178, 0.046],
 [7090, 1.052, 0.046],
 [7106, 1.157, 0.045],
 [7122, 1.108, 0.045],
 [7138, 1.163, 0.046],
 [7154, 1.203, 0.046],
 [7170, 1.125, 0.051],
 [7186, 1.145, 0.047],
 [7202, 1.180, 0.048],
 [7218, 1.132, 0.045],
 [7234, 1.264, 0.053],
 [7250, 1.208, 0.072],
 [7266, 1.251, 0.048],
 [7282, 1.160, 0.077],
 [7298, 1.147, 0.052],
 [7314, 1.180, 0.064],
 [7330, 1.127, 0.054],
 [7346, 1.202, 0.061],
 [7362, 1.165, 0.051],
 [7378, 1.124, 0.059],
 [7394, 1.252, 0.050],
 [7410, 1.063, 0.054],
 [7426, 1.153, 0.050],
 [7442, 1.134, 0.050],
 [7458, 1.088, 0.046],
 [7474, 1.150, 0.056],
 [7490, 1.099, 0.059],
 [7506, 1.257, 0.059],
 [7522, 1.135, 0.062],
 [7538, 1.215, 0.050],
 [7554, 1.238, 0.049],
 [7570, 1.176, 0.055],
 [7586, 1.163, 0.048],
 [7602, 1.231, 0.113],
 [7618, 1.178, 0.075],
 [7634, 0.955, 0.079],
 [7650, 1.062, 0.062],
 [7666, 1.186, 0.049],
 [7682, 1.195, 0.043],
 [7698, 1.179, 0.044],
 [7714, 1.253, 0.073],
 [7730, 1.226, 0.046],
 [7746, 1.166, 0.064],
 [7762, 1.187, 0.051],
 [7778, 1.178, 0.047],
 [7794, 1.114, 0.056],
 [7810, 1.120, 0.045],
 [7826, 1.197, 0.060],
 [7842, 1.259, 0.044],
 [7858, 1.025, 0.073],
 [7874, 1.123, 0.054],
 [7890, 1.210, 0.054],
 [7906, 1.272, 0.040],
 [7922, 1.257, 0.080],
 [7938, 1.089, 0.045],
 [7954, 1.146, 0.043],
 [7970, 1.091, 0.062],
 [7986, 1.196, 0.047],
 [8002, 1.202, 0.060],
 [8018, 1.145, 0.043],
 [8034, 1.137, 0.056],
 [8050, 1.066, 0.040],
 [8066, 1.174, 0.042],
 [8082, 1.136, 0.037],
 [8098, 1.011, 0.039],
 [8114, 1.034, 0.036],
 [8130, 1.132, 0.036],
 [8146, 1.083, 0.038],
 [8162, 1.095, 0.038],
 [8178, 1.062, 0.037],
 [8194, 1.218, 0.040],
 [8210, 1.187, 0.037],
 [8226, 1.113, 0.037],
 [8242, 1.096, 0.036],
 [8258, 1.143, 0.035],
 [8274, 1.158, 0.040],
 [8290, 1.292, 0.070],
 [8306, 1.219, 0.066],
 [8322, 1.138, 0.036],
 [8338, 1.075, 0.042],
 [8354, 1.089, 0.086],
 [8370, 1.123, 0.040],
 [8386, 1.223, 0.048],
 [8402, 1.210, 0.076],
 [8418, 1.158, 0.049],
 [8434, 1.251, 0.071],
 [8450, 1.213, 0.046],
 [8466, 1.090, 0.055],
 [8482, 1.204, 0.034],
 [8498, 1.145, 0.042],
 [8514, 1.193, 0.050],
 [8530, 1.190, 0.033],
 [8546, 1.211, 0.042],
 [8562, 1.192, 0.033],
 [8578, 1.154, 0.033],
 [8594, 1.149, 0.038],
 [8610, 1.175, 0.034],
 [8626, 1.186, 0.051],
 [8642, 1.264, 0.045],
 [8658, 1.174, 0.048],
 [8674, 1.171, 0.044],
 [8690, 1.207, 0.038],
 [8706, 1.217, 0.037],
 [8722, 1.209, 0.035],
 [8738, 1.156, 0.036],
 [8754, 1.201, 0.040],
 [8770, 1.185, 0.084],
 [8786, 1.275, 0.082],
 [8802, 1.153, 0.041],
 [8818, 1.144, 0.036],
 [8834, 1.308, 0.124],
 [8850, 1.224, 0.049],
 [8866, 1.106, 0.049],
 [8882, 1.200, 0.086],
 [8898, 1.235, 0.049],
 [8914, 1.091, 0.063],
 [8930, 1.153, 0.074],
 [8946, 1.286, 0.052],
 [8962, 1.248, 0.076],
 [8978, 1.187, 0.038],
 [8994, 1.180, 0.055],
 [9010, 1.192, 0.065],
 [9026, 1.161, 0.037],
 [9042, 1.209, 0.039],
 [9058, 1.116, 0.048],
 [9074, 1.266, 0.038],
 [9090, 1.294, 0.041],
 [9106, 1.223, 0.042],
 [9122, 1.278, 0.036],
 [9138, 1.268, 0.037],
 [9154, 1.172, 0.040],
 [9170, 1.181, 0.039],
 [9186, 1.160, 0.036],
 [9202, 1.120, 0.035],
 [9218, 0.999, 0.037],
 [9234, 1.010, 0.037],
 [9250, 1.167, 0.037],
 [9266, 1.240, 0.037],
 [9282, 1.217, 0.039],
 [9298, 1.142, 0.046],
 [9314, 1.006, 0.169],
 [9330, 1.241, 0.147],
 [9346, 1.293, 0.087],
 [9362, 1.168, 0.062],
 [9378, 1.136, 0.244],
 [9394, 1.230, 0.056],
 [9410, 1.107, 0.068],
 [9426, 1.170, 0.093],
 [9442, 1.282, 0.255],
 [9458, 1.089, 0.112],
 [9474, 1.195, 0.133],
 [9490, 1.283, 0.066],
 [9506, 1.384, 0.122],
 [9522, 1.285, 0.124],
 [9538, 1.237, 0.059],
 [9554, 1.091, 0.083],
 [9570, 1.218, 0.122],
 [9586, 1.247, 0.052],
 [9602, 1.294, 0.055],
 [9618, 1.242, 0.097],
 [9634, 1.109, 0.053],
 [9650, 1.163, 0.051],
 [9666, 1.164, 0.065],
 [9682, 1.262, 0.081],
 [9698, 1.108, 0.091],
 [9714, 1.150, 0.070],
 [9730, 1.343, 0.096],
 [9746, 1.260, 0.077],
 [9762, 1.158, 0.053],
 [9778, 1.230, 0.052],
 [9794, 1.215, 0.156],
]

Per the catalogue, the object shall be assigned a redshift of 0.565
